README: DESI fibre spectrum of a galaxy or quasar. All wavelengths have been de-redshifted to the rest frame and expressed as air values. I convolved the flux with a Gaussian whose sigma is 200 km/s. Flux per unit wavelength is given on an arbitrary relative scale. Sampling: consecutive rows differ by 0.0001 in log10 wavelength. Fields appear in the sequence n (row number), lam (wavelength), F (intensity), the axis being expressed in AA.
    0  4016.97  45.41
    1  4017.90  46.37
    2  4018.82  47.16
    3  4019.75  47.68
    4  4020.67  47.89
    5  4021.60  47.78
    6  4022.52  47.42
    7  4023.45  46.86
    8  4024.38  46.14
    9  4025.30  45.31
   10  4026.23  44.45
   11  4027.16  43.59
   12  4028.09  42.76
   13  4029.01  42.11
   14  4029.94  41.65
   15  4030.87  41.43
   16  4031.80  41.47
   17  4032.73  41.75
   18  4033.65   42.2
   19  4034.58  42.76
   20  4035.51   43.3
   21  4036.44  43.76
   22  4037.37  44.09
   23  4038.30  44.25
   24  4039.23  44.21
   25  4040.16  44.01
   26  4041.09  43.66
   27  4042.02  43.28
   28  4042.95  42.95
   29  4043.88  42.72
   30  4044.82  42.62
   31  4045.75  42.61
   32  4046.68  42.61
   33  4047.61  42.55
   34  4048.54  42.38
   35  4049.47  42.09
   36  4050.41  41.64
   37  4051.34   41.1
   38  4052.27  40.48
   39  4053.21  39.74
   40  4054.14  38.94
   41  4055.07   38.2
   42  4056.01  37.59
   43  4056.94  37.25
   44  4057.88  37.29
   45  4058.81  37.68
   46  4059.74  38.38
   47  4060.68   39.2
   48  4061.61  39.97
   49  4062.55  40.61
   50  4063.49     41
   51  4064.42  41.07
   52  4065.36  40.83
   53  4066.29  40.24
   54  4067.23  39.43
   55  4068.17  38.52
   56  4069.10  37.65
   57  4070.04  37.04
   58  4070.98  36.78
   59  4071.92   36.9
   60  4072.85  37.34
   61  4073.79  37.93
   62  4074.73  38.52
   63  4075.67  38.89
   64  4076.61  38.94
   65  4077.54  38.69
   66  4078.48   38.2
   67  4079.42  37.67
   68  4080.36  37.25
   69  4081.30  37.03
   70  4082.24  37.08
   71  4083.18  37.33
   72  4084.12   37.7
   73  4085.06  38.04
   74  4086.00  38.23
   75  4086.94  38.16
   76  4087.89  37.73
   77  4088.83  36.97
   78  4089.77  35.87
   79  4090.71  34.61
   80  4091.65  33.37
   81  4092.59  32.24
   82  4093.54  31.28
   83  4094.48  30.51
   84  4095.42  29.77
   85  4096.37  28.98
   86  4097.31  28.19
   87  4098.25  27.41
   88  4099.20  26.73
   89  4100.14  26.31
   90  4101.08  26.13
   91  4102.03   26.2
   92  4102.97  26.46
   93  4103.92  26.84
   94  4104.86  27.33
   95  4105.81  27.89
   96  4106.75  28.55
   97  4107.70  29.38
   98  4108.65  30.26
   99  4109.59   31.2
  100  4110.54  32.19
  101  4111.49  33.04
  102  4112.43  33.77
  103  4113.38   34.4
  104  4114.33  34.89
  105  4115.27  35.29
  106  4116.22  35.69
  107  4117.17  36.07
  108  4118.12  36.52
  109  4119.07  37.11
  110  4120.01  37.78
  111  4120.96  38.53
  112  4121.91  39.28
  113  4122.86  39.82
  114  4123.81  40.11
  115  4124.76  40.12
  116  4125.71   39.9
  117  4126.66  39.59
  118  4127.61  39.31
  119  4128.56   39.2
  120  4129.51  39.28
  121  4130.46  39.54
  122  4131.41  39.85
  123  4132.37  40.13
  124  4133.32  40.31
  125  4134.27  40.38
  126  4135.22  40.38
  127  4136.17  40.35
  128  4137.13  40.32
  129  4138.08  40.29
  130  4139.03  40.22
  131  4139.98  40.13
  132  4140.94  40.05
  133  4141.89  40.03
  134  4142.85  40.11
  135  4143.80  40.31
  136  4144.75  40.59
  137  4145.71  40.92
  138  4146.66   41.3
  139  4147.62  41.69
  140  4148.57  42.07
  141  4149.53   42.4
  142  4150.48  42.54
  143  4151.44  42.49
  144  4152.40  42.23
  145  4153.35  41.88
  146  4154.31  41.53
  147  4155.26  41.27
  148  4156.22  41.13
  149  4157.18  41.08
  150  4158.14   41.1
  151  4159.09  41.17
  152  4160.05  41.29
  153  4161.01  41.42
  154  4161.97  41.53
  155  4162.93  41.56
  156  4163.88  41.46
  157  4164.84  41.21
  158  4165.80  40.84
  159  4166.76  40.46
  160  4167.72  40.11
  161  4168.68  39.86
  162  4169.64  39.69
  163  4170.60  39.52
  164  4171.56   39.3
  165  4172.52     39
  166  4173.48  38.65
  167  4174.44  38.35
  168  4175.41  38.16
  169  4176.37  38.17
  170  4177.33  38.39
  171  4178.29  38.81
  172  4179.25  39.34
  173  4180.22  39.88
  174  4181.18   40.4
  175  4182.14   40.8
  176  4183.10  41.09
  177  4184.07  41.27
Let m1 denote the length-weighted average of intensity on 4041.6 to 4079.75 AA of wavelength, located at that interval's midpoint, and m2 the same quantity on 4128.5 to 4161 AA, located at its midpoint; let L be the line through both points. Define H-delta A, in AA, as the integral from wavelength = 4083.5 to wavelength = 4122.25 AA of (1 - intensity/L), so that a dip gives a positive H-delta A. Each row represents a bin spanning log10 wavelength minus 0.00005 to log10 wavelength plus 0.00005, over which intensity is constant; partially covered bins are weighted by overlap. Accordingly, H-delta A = 7.4 AA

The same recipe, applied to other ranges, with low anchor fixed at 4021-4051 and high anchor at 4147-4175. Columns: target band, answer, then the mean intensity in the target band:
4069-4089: 2.3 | 37.7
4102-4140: 5.1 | 36.1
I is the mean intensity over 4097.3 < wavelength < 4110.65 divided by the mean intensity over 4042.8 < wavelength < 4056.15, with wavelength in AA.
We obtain 0.7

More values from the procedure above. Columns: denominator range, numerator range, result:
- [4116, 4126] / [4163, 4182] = 1.03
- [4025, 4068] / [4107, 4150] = 0.92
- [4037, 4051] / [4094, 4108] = 0.65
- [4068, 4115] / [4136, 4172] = 1.22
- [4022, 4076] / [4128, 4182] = 0.98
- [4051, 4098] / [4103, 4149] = 1.00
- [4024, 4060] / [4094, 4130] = 0.79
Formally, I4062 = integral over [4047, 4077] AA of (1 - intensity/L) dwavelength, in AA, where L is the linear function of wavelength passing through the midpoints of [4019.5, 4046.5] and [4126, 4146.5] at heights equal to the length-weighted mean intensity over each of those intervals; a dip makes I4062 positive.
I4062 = 2.5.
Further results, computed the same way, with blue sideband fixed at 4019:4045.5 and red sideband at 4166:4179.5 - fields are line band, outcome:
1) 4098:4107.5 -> 3.3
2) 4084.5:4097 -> 2.3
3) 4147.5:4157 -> -0.5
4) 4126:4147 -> 0.2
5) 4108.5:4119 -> 1.8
